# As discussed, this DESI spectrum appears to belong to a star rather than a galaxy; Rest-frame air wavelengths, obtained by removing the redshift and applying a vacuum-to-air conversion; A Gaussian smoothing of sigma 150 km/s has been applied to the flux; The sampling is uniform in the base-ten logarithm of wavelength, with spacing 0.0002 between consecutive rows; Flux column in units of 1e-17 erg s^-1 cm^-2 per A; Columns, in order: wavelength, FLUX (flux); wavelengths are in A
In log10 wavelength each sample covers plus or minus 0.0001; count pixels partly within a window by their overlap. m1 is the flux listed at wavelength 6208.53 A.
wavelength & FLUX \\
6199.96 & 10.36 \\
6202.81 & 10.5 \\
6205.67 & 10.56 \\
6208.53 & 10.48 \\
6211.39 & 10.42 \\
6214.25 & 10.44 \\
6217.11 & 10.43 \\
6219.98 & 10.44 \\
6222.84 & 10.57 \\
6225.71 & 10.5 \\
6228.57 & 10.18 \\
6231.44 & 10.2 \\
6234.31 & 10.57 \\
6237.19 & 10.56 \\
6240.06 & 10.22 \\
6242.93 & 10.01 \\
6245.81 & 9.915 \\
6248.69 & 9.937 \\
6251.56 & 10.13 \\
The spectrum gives 10.48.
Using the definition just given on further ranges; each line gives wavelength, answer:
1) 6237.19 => 10.56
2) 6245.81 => 9.915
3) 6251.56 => 10.13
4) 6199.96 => 10.36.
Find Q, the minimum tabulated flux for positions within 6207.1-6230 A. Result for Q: 10.18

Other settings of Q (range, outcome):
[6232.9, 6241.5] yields 10.22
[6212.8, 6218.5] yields 10.43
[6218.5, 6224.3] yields 10.44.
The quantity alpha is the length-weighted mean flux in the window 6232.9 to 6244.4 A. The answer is 10.3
